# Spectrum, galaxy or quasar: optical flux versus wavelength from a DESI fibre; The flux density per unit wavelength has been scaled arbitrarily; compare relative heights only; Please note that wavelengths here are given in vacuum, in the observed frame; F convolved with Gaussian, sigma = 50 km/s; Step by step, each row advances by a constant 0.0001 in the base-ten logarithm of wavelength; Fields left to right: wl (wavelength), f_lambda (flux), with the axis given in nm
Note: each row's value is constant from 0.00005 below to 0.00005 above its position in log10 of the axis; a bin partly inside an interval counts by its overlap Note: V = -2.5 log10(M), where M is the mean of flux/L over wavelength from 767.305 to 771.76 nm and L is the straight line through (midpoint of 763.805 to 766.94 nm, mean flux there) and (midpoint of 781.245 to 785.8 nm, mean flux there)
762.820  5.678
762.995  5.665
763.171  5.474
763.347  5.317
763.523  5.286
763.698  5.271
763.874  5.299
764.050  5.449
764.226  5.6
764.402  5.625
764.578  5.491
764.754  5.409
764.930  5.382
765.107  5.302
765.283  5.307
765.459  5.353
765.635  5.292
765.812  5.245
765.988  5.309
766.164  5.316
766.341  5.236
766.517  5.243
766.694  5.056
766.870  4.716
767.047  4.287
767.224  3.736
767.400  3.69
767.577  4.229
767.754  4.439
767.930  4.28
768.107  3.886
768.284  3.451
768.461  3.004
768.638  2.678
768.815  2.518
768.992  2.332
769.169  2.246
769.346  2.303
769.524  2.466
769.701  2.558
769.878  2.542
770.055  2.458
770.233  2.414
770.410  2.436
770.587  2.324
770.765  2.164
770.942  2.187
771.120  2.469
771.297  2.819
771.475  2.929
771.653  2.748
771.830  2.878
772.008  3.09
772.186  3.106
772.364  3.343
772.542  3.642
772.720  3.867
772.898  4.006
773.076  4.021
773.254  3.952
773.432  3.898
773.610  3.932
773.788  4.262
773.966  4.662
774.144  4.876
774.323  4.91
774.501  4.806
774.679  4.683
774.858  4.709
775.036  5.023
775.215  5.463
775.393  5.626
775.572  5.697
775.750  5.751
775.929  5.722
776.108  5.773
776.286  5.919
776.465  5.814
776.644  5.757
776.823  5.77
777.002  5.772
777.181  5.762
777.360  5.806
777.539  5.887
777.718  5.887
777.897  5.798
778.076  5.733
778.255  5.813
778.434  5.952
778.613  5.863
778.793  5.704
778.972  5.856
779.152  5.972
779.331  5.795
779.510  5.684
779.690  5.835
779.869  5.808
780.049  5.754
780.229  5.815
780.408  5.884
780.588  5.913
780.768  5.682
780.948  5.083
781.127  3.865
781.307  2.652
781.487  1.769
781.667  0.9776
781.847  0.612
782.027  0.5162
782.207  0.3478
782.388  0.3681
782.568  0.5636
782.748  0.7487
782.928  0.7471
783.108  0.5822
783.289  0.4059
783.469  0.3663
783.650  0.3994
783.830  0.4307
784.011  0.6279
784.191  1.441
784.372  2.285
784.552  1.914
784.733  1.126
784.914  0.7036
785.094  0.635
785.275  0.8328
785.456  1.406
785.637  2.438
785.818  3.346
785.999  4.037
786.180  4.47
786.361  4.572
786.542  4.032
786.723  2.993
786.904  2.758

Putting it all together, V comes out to 0.46 mag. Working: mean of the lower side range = 5.32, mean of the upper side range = 1.02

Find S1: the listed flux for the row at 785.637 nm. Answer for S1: 2.438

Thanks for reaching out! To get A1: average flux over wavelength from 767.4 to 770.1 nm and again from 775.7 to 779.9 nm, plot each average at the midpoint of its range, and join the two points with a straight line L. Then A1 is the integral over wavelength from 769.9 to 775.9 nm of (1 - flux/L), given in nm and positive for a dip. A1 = 0.83 nm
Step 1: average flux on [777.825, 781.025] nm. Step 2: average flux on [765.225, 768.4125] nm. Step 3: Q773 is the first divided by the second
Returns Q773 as 1.2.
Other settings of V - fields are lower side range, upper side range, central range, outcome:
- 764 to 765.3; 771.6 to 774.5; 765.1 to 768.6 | 0.11 mag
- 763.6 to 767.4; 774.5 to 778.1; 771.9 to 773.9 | 0.41 mag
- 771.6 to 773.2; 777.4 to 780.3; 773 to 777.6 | -0.14 mag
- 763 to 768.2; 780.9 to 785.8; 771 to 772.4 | 0.27 mag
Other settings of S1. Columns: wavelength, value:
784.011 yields 0.6279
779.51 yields 5.684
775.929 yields 5.722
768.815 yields 2.518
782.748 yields 0.7487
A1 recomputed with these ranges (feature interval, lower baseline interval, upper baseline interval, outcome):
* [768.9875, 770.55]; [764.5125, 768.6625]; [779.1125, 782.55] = 0.72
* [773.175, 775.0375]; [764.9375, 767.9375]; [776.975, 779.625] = 0.33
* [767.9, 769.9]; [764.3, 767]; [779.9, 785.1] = 0.79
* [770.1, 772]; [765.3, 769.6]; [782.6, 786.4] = 0.51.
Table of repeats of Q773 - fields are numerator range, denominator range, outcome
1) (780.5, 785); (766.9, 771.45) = 0.54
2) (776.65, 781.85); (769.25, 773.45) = 1.78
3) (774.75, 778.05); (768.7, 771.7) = 2.30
